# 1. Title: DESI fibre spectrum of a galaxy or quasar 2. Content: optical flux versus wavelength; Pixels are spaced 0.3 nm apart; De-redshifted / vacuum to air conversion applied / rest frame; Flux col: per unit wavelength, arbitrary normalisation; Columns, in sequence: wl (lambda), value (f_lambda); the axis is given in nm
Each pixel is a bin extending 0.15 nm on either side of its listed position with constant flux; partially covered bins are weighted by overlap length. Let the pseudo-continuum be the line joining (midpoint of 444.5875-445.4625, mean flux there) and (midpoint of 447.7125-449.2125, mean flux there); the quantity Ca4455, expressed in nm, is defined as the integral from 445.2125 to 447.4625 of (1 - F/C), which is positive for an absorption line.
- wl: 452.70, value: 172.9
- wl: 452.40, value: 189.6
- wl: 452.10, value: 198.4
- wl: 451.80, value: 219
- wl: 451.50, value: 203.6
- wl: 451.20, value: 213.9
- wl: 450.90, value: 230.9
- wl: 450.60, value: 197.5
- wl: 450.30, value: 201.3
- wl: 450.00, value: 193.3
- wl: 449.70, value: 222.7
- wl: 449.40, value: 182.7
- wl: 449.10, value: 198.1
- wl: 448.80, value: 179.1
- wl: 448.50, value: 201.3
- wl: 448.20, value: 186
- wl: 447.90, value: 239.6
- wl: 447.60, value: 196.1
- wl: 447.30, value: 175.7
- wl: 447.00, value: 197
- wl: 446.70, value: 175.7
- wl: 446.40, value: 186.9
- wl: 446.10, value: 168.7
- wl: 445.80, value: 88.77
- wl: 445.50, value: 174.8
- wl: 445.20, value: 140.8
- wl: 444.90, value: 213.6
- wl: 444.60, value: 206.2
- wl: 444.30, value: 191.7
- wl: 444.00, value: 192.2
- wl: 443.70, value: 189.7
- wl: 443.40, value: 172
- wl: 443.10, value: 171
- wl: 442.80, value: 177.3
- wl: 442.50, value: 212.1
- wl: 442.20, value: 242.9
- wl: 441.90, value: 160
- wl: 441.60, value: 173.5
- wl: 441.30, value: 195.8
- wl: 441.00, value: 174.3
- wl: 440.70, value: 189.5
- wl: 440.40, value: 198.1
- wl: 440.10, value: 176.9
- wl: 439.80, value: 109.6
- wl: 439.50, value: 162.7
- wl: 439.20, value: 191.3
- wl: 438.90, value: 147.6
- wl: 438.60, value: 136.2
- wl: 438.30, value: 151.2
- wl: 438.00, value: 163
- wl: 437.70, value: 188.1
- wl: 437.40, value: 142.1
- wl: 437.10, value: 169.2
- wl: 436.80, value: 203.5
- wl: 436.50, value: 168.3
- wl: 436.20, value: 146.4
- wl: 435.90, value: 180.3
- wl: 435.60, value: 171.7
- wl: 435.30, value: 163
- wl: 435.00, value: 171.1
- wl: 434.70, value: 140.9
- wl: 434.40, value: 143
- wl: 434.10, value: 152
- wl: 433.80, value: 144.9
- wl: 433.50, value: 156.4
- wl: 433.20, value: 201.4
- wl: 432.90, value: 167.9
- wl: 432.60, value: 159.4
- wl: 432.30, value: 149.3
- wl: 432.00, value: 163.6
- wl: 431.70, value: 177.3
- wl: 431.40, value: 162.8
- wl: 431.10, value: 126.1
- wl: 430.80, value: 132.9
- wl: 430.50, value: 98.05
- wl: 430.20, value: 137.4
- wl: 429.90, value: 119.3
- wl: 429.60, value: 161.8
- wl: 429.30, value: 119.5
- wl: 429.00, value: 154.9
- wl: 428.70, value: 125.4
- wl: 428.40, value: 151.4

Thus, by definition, 0.29 nm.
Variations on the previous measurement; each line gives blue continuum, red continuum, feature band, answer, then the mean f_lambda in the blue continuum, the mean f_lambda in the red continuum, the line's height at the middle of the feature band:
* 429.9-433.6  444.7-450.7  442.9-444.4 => -0.047 nm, 151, 186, 177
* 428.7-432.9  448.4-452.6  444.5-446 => 0.181 nm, 144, 202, 186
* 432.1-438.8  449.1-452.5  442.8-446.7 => 0.268 nm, 162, 205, 188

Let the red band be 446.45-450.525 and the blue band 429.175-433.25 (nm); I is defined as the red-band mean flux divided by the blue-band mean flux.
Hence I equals 1.3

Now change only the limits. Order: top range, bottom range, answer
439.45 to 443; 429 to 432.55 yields 1.28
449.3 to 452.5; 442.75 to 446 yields 1.18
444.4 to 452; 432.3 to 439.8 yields 1.18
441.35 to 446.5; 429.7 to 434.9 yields 1.21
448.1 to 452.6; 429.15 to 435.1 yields 1.35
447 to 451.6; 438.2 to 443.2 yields 1.15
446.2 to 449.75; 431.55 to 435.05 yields 1.21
